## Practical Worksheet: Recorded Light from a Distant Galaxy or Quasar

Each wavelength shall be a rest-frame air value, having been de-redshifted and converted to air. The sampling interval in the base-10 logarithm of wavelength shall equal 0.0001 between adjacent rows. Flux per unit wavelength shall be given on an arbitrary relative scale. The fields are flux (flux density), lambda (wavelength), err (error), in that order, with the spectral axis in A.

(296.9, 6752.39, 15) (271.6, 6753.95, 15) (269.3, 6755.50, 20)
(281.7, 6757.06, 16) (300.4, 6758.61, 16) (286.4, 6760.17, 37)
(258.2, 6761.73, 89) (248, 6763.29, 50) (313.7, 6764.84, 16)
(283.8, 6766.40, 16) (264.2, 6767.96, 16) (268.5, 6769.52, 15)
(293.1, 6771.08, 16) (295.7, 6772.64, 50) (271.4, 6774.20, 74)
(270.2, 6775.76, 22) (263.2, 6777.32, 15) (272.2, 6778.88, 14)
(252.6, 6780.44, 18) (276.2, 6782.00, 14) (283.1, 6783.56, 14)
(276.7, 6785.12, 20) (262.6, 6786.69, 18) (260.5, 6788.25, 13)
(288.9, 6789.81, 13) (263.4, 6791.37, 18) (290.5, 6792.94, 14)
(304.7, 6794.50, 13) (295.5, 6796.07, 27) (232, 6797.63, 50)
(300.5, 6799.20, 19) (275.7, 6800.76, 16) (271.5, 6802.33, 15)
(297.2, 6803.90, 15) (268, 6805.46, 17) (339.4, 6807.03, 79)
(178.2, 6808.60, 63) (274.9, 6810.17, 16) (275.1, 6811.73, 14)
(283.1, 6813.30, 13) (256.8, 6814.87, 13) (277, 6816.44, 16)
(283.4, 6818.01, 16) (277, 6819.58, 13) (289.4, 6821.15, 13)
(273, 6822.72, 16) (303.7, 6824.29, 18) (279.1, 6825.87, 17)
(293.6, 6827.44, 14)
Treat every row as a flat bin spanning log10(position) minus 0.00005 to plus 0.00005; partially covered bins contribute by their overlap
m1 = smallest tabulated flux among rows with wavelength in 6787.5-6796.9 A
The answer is 260.5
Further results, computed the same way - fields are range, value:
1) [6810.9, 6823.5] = 256.8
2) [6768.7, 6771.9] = 268.5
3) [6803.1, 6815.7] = 178.2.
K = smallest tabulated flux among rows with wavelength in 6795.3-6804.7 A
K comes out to 232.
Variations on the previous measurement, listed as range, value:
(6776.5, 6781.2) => 252.6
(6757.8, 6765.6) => 248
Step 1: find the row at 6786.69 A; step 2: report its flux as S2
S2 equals 262.6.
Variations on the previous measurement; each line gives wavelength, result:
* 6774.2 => 271.4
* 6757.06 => 281.7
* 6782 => 276.2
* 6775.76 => 270.2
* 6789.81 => 288.9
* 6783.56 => 283.1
